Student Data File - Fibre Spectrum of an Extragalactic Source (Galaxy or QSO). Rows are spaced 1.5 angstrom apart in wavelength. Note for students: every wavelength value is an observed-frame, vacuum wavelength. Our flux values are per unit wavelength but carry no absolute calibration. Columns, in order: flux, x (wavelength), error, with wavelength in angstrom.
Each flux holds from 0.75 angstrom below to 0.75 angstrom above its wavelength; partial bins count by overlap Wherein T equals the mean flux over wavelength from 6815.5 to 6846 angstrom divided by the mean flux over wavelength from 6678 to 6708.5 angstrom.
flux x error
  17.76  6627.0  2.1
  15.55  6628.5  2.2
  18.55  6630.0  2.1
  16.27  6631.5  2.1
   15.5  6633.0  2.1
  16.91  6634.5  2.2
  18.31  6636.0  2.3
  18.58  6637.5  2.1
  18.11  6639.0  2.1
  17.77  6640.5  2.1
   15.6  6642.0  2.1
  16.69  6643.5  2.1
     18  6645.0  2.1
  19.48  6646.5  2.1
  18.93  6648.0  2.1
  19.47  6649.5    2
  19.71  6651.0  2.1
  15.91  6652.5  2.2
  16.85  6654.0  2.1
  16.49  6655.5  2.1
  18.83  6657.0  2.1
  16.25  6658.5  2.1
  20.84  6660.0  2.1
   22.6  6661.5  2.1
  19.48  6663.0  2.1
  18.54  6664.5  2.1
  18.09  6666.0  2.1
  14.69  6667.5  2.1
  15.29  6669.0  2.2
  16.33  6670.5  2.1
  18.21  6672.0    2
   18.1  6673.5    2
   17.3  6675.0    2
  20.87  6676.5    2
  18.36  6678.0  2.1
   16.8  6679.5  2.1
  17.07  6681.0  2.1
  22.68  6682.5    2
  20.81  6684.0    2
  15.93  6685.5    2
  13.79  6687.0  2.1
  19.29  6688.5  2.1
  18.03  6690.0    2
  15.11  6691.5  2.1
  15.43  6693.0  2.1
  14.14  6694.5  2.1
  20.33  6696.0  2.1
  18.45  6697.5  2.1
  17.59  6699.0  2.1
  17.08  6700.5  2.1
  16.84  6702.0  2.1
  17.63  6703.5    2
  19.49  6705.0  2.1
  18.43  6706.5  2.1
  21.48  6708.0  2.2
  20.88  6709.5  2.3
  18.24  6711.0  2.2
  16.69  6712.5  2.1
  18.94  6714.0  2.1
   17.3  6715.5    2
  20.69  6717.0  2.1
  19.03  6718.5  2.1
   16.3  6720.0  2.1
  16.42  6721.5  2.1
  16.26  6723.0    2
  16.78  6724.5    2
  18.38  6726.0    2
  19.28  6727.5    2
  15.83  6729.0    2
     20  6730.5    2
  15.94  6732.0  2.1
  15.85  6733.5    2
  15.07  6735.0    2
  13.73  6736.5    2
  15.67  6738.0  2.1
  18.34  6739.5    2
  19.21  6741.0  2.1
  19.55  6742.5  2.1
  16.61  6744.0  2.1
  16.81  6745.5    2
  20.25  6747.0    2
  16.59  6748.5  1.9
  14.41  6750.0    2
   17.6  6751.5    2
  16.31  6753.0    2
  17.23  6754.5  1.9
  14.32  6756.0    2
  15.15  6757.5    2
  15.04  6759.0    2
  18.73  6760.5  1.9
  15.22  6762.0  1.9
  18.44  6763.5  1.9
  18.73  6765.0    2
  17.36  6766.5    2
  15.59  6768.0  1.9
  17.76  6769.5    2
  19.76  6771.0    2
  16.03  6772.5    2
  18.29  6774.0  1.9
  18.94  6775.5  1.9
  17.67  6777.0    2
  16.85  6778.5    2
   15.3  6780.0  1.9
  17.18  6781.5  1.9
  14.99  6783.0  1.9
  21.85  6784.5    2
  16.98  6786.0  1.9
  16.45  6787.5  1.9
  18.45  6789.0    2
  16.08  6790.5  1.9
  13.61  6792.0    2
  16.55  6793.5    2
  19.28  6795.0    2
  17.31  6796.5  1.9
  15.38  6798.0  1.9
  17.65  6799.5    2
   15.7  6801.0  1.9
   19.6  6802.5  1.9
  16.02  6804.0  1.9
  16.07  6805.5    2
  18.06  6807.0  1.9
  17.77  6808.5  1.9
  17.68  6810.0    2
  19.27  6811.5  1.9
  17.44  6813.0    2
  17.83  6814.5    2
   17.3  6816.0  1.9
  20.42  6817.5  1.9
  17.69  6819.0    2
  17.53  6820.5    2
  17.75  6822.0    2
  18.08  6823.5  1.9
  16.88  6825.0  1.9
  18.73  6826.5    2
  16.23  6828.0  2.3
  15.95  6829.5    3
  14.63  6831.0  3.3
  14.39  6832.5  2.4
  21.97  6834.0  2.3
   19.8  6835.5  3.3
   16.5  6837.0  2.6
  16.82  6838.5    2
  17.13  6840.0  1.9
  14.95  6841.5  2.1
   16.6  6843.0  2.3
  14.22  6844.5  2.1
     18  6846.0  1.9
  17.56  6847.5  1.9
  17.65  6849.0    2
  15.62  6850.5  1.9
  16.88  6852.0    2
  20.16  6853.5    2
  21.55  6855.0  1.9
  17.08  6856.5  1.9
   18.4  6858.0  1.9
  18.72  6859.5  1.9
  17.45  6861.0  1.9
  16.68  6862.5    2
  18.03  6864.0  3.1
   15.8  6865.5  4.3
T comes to 0.97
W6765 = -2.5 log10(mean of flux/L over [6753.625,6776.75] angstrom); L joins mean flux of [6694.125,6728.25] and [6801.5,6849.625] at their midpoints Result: 0.04 mag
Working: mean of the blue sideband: 18.2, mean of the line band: 17.1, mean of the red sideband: 17.4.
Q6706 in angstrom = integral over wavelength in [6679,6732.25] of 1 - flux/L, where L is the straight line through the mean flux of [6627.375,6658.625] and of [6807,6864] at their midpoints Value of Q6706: -1.1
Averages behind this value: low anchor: 17.5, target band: 17.9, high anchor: 17.6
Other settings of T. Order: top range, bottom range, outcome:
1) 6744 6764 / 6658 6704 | 0.93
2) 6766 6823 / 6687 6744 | 0.99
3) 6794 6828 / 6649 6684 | 0.97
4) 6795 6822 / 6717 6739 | 1.04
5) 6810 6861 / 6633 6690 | 0.98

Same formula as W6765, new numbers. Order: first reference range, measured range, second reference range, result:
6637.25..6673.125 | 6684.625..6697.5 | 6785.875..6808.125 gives 0.06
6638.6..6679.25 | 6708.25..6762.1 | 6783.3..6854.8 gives 0.03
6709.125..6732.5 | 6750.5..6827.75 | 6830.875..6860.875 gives 0.02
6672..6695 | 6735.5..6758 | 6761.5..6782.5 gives 0.04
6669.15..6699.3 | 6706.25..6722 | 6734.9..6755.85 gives -0.08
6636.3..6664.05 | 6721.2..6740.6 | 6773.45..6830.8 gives 0.06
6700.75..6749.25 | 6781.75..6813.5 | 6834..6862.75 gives 0.03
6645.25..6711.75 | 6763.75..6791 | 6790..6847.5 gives 0.00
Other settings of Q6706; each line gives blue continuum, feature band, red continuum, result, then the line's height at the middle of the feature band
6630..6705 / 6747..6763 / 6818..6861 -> 1.18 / 17.6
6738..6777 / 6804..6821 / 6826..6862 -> -0.50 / 17.3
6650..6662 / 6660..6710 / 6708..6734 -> 0.31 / 18.2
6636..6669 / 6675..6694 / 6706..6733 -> 0.34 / 18.1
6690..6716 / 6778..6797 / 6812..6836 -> 0.79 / 17.7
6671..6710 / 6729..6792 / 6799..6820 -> 2.99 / 17.9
